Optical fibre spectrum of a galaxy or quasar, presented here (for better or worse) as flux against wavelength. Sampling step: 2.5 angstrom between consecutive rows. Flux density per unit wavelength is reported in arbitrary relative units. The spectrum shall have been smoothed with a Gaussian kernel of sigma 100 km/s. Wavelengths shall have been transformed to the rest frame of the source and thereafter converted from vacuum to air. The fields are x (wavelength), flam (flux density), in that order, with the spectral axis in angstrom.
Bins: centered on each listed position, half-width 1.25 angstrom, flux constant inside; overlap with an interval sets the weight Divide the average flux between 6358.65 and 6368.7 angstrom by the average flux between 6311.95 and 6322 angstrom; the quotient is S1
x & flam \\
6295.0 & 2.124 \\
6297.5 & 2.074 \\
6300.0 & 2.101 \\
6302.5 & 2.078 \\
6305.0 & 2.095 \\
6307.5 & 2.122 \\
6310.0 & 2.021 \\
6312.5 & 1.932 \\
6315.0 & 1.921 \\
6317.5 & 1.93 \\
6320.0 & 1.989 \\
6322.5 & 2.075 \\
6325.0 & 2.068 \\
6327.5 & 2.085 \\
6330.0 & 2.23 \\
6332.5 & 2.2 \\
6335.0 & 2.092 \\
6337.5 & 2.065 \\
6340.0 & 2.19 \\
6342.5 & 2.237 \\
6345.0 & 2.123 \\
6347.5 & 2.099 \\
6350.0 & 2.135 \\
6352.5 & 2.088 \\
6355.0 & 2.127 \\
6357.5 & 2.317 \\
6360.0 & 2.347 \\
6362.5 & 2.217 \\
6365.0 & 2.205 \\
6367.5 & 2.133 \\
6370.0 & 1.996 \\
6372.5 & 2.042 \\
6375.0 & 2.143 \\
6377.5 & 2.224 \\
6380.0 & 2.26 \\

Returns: 1.1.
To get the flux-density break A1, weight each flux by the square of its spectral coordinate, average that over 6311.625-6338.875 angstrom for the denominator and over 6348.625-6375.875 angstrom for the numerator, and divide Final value 1.1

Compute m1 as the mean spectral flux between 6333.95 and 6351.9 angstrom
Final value 2.13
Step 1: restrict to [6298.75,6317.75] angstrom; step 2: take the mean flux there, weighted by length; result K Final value 2.03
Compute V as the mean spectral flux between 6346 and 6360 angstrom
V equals 2.17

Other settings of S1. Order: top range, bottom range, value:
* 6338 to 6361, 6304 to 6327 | 1.08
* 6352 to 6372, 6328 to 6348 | 1.01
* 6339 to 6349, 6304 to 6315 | 1.07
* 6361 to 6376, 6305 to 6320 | 1.07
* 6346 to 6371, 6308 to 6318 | 1.10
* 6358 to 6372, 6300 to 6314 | 1.06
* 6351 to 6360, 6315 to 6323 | 1.11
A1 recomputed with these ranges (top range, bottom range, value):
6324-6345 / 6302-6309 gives 1.03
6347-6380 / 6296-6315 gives 1.07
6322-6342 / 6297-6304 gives 1.03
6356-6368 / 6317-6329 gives 1.12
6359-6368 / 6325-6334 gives 1.05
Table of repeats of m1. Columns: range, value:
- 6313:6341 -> 2.07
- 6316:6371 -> 2.13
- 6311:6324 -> 1.97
